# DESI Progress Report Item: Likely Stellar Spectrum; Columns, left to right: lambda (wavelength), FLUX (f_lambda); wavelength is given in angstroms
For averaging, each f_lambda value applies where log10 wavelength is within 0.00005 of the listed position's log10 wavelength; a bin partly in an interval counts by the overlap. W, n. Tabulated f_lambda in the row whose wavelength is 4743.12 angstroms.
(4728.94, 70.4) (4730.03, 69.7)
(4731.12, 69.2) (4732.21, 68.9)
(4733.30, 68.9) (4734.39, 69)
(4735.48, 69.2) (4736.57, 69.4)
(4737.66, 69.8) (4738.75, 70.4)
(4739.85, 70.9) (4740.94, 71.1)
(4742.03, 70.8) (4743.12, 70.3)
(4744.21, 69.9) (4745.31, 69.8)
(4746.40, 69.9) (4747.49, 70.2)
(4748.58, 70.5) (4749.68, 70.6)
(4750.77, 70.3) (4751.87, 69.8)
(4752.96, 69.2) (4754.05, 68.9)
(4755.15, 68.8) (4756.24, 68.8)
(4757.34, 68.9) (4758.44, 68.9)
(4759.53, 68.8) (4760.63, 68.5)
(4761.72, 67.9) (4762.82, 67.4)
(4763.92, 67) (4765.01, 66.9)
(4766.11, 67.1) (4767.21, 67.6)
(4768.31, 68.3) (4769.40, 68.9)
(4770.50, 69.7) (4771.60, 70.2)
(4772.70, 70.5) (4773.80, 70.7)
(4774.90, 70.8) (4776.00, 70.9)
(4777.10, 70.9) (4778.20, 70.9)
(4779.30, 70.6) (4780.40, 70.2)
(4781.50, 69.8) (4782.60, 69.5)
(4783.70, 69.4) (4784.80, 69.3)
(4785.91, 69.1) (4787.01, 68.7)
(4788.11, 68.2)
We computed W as 70.3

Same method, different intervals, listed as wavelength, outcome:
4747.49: 70.2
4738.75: 70.4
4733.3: 68.9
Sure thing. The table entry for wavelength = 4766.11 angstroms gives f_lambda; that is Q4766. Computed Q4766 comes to 67.1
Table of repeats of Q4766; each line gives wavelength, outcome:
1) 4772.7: 70.5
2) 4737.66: 69.8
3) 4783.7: 69.4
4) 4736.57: 69.4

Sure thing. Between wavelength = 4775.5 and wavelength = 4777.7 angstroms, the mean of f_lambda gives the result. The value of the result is 70.9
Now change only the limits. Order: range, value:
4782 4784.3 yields 69.6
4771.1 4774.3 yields 70.4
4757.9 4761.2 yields 68.9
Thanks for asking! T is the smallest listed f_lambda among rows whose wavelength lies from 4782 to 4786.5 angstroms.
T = 69.1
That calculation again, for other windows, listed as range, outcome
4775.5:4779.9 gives 70.6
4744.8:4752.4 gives 69.8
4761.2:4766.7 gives 66.9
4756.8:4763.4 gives 67.4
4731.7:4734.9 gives 68.9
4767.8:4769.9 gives 68.3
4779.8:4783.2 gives 69.5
